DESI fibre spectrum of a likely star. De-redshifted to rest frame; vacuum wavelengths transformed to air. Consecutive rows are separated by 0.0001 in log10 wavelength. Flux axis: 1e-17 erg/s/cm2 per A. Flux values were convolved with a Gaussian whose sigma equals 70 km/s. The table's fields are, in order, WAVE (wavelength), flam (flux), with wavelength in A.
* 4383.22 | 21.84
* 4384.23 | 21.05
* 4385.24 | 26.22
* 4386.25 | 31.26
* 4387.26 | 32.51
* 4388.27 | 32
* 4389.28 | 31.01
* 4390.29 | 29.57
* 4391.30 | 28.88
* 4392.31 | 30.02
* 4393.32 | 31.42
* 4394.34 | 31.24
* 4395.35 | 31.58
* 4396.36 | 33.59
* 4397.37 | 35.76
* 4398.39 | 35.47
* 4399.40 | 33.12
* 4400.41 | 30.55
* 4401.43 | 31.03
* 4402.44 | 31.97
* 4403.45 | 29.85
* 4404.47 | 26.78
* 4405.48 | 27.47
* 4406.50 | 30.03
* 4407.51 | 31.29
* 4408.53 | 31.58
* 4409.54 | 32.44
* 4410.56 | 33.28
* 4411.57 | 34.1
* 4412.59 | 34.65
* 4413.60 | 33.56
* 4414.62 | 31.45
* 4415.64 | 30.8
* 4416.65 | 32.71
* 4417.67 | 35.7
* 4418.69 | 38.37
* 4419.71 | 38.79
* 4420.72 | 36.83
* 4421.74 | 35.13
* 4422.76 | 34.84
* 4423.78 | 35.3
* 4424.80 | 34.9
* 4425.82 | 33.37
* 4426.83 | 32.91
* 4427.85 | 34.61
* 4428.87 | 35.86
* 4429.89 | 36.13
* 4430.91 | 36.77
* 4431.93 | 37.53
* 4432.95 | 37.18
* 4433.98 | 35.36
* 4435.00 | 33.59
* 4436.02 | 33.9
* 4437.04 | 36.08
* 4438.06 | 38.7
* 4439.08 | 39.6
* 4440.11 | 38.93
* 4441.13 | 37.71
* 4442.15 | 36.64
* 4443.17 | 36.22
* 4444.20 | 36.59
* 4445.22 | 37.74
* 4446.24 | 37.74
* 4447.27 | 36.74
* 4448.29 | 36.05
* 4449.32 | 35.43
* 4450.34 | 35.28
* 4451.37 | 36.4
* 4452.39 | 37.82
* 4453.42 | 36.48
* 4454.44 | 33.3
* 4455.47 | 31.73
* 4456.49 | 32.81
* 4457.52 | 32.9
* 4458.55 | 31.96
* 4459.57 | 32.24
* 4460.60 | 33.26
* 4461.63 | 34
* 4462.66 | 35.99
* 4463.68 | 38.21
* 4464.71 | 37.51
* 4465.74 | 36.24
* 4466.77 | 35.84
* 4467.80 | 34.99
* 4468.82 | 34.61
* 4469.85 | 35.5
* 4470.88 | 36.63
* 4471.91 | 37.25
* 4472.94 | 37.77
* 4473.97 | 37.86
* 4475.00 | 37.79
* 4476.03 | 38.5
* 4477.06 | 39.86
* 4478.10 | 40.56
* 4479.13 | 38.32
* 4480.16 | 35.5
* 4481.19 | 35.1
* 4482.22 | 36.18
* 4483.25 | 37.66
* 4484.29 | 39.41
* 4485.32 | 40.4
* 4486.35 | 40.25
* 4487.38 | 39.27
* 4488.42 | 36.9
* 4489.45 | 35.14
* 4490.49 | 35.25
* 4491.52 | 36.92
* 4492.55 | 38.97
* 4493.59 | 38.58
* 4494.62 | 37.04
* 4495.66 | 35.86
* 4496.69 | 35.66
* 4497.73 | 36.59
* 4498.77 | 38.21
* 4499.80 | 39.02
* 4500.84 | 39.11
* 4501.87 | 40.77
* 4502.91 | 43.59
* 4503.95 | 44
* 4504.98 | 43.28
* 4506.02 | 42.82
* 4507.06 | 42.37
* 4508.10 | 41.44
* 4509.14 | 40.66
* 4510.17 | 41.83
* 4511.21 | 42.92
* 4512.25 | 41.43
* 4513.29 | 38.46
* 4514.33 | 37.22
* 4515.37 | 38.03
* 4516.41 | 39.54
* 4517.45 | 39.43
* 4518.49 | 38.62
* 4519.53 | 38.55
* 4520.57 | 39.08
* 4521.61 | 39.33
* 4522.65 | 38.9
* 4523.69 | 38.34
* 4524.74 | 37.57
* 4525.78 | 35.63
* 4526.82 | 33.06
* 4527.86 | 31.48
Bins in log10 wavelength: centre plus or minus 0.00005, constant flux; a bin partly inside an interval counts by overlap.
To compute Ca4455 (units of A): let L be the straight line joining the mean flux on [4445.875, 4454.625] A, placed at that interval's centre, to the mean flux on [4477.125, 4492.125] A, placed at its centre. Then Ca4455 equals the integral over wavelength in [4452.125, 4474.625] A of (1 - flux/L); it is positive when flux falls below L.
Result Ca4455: 1.0 A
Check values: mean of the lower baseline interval 36.2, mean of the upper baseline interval 37.7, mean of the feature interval 35.2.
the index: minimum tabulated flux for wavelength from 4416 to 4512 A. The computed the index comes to 31.73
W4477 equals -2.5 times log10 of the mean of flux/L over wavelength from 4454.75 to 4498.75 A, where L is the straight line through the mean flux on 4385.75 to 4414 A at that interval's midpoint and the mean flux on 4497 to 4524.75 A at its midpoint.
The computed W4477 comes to 0.03 mag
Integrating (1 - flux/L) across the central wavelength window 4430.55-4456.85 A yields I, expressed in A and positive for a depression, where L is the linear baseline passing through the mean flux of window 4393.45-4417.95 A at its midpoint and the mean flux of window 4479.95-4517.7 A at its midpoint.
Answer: -1.0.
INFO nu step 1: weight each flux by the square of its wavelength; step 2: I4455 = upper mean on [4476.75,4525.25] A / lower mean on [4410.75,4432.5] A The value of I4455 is 1.16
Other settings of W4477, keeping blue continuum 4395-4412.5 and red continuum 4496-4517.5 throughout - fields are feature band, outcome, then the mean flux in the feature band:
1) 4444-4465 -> 0.024 mag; 35.2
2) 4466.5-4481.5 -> 0.014 mag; 37.1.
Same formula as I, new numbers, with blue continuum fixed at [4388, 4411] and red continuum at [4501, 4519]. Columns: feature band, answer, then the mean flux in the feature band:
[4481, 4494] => 0.4 A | 37.7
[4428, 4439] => -0.6 A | 36.2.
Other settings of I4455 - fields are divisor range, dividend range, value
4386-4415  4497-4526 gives 1.32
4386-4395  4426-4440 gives 1.19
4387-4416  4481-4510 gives 1.29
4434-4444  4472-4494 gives 1.05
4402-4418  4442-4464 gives 1.13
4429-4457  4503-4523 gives 1.15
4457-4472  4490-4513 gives 1.15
